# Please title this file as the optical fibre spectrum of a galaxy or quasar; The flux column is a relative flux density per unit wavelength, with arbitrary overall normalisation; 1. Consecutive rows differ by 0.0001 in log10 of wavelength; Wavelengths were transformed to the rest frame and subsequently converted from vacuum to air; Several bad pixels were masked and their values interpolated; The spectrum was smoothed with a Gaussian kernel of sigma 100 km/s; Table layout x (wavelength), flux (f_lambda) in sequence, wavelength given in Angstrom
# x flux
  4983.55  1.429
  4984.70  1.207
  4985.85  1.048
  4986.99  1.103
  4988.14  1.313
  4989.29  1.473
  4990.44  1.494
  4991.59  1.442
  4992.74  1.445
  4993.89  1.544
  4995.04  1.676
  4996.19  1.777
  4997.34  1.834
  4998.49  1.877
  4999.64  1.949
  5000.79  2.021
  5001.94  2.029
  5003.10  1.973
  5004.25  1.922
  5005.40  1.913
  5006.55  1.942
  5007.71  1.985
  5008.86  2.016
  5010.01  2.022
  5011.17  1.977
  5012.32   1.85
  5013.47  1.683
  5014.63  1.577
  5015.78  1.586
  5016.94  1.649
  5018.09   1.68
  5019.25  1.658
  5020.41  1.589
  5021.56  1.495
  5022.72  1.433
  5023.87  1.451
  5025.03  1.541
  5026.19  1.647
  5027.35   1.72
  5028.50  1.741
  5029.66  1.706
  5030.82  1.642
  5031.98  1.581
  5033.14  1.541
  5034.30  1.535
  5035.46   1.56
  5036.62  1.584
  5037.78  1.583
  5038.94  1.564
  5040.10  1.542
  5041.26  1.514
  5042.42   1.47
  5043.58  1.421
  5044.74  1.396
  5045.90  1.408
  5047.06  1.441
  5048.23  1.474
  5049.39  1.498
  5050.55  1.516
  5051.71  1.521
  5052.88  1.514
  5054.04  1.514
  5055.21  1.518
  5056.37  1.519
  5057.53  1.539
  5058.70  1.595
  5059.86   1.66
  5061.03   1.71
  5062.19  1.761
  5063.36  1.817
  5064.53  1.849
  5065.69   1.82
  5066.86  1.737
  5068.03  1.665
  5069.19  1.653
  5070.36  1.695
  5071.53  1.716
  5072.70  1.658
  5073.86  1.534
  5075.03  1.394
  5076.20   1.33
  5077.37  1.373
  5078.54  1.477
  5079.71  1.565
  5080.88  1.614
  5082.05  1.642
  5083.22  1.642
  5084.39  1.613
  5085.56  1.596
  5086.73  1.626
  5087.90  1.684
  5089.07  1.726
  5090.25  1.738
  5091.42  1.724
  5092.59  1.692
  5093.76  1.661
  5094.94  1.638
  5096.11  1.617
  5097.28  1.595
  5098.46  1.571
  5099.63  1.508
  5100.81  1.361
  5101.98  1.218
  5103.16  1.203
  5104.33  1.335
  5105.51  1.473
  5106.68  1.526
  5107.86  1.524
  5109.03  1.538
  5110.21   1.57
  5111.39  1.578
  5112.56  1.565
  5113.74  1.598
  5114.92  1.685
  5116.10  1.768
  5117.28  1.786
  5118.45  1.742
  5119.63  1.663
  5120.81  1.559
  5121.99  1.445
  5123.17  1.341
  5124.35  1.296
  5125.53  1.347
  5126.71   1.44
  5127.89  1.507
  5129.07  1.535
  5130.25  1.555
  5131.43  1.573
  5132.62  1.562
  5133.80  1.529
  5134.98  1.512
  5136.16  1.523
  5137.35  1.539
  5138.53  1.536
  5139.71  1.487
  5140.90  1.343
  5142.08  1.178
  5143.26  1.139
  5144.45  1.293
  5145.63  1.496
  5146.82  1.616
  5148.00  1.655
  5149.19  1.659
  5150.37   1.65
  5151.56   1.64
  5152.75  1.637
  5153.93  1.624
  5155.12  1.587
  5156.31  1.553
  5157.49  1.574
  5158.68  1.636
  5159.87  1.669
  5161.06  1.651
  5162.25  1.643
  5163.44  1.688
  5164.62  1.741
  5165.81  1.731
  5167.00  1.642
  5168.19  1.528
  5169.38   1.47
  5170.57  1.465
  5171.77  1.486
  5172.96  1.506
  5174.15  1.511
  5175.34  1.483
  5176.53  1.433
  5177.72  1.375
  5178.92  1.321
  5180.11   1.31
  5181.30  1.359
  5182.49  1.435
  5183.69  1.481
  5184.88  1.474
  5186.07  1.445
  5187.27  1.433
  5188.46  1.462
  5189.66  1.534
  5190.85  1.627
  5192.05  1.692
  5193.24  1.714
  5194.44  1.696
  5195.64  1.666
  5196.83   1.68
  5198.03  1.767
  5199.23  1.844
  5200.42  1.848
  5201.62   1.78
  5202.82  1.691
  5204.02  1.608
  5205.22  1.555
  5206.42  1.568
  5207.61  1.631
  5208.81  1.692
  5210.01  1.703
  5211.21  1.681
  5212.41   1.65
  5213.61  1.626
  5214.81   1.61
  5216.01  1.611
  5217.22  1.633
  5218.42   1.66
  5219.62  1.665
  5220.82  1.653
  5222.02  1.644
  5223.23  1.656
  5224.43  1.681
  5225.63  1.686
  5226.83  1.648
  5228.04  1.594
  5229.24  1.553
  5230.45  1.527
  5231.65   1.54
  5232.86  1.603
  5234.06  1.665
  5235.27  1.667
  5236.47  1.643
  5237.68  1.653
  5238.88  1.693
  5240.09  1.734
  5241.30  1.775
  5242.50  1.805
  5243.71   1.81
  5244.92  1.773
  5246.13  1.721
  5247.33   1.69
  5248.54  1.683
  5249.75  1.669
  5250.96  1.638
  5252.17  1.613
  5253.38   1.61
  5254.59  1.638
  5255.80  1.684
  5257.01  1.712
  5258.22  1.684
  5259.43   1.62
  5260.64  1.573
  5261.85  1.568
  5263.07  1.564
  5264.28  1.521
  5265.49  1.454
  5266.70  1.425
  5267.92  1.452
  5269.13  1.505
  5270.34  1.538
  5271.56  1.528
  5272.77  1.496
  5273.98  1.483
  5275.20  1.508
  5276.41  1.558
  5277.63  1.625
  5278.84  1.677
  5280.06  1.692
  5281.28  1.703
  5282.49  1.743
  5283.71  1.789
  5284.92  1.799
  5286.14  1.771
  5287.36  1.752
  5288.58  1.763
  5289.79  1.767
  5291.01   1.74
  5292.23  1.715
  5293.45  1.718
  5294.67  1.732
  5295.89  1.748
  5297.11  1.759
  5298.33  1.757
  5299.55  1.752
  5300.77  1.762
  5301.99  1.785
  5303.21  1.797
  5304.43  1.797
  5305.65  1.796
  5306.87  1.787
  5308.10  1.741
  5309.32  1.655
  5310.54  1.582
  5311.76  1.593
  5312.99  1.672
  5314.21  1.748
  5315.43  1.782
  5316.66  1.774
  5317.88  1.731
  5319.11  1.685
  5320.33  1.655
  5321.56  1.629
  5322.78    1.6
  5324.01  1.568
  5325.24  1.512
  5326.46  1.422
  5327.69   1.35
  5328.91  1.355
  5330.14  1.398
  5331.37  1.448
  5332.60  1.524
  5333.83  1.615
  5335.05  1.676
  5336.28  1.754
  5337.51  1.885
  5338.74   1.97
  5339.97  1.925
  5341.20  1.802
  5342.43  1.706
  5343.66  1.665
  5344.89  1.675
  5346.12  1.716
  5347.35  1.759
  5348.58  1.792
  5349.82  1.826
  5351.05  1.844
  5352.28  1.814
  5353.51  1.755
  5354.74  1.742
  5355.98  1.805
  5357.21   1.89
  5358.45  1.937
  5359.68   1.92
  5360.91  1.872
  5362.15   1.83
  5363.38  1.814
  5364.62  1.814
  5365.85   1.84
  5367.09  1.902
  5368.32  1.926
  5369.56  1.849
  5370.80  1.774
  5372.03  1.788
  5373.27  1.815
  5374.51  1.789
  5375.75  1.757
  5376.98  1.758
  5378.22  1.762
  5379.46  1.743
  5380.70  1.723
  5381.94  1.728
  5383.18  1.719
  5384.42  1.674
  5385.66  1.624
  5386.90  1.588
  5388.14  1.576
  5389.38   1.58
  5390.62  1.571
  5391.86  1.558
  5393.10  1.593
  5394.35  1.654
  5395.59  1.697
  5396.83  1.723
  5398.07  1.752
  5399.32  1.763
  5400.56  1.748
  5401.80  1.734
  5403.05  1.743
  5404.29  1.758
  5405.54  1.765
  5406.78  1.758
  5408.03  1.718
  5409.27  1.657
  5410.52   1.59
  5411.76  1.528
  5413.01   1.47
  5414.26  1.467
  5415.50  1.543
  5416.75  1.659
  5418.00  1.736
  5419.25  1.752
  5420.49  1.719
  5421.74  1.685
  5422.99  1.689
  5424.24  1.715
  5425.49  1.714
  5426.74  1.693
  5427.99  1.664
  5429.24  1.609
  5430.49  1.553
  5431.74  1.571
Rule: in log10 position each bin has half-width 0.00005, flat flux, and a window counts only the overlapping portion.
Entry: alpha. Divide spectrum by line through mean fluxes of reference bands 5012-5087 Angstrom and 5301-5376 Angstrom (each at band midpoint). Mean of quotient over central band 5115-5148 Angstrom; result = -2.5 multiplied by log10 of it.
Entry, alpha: 0.09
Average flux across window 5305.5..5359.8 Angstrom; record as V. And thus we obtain 1.7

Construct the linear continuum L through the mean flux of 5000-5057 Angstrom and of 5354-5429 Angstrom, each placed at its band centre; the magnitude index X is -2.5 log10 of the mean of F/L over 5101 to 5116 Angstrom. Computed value 0.12 mag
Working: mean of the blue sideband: 1.65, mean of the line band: 1.49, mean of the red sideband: 1.72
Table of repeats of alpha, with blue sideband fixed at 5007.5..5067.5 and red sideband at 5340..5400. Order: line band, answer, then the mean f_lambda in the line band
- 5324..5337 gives 0.15 mag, 1.51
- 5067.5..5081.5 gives 0.05 mag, 1.56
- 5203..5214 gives 0.03 mag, 1.64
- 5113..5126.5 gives 0.06 mag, 1.56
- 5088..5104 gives 0.06 mag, 1.56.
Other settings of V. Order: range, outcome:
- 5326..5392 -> 1.73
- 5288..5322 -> 1.73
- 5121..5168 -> 1.53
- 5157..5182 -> 1.53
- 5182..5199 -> 1.59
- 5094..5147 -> 1.5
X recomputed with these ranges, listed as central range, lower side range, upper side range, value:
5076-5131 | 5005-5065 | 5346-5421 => 0.07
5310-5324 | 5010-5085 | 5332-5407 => 0.04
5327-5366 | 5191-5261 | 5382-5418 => -0.05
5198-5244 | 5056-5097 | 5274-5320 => 0.02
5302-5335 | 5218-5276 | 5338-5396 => 0.05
